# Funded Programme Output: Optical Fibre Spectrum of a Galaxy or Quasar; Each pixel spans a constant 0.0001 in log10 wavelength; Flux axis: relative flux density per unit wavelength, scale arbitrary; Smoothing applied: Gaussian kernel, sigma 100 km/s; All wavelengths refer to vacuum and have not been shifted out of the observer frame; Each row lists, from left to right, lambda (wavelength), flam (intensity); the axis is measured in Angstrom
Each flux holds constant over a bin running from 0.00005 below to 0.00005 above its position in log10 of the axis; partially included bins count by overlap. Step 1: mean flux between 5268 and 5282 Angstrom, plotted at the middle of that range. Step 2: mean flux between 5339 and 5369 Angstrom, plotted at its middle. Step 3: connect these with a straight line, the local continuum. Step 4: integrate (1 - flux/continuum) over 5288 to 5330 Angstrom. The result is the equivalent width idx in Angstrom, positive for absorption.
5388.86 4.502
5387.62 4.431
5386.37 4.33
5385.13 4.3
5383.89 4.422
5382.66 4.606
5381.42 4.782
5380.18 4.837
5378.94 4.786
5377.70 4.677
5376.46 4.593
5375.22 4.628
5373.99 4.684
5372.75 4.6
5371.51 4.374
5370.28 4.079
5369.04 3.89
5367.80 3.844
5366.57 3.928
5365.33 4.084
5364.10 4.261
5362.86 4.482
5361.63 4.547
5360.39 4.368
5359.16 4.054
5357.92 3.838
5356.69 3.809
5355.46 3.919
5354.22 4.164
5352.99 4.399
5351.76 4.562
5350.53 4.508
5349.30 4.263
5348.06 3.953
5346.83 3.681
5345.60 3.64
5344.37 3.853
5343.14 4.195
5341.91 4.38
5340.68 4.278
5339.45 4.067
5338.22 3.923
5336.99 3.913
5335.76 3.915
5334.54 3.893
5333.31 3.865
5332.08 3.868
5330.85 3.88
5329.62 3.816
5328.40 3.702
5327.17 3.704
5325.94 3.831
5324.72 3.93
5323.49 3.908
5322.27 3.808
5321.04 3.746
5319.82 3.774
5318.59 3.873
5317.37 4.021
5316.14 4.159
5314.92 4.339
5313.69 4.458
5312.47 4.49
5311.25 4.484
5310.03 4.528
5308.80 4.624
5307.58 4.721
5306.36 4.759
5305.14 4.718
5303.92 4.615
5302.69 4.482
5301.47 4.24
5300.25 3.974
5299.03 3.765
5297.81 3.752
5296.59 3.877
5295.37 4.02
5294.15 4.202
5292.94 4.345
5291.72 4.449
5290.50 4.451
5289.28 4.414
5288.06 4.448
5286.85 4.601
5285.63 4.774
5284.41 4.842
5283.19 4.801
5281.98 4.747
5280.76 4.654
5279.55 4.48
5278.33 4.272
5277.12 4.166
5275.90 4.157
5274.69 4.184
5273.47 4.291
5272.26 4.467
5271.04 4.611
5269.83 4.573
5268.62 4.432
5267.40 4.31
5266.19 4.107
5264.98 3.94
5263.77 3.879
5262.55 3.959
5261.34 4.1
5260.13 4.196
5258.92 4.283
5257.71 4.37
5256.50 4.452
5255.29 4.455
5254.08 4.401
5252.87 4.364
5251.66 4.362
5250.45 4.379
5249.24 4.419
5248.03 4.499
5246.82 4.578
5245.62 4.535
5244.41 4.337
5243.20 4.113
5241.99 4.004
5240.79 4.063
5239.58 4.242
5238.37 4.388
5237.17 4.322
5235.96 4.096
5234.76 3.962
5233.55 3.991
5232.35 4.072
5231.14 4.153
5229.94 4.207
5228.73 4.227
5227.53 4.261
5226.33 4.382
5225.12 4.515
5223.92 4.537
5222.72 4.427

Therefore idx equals 1.0 Angstrom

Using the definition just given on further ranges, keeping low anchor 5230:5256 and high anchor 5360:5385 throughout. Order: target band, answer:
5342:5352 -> 0.7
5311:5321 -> 0.4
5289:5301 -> 0.6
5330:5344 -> 1.2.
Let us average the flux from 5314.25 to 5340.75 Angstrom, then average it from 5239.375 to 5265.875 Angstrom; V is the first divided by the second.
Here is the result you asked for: 0.92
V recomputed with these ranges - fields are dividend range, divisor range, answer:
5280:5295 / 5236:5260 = 1.05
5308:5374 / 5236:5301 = 0.95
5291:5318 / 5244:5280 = 1.00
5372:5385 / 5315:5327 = 1.19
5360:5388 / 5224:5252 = 1.03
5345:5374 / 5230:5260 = 0.97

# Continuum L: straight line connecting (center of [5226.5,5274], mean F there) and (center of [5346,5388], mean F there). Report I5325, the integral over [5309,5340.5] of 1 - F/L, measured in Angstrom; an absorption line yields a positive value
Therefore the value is 2.1 Angstrom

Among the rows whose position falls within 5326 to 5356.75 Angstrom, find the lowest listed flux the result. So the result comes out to 3.64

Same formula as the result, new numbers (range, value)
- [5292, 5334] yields 3.702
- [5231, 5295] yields 3.879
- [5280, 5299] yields 3.752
